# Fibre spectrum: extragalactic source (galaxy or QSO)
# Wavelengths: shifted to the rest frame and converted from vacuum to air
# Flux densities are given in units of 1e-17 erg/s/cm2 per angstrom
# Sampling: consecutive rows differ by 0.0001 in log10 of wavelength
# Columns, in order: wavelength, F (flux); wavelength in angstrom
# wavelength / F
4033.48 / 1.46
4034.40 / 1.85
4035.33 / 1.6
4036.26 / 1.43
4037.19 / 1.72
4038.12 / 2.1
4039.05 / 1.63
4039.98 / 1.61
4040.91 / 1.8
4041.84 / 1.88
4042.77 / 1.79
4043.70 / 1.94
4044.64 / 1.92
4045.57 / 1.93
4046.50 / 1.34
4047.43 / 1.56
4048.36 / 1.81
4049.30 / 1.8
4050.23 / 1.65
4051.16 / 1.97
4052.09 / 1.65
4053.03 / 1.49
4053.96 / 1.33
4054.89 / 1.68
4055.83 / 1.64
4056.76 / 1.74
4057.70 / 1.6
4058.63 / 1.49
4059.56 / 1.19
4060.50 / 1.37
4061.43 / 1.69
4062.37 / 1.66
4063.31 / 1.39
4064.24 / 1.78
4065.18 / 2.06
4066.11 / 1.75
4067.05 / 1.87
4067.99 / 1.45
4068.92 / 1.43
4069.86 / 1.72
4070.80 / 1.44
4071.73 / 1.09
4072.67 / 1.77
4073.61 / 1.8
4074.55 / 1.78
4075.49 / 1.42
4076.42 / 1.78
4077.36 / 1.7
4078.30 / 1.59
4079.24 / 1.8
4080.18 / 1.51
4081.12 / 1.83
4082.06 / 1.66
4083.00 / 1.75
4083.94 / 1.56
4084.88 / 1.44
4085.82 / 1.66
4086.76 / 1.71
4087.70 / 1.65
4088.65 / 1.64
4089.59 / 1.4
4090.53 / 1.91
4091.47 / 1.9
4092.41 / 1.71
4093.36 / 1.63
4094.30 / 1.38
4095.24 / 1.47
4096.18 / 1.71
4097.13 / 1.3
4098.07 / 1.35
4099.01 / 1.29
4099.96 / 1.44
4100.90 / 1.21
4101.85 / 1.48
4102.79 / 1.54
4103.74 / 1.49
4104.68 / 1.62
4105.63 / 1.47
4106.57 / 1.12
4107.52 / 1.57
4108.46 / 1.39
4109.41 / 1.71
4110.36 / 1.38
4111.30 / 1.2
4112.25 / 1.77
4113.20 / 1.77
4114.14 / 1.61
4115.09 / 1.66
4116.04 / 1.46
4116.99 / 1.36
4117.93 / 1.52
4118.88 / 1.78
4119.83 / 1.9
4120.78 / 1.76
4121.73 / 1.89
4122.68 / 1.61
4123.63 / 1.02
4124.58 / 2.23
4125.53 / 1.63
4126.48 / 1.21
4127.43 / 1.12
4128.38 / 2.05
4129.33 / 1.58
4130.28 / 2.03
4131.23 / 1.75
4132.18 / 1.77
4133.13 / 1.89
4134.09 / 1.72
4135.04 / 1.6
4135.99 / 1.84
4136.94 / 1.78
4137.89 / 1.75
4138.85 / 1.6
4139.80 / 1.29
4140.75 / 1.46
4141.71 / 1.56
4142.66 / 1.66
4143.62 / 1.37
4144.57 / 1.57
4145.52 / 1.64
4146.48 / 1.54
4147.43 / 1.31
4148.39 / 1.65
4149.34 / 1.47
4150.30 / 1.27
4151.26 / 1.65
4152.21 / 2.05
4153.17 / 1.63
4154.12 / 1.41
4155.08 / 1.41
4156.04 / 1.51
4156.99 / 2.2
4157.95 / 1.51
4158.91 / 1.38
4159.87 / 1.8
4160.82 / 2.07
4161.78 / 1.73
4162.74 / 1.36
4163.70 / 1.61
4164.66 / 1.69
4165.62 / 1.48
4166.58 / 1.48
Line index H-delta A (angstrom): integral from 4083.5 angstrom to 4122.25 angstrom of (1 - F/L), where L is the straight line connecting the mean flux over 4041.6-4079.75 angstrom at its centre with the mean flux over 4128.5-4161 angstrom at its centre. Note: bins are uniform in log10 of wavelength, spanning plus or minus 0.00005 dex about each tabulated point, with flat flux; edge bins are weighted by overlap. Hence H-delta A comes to 2.1 angstrom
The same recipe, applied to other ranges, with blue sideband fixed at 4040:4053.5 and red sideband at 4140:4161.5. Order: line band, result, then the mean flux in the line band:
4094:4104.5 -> 1.5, 1.43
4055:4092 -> 1.6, 1.63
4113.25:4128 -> 0.4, 1.59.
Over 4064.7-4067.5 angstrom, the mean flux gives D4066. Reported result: 1.89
